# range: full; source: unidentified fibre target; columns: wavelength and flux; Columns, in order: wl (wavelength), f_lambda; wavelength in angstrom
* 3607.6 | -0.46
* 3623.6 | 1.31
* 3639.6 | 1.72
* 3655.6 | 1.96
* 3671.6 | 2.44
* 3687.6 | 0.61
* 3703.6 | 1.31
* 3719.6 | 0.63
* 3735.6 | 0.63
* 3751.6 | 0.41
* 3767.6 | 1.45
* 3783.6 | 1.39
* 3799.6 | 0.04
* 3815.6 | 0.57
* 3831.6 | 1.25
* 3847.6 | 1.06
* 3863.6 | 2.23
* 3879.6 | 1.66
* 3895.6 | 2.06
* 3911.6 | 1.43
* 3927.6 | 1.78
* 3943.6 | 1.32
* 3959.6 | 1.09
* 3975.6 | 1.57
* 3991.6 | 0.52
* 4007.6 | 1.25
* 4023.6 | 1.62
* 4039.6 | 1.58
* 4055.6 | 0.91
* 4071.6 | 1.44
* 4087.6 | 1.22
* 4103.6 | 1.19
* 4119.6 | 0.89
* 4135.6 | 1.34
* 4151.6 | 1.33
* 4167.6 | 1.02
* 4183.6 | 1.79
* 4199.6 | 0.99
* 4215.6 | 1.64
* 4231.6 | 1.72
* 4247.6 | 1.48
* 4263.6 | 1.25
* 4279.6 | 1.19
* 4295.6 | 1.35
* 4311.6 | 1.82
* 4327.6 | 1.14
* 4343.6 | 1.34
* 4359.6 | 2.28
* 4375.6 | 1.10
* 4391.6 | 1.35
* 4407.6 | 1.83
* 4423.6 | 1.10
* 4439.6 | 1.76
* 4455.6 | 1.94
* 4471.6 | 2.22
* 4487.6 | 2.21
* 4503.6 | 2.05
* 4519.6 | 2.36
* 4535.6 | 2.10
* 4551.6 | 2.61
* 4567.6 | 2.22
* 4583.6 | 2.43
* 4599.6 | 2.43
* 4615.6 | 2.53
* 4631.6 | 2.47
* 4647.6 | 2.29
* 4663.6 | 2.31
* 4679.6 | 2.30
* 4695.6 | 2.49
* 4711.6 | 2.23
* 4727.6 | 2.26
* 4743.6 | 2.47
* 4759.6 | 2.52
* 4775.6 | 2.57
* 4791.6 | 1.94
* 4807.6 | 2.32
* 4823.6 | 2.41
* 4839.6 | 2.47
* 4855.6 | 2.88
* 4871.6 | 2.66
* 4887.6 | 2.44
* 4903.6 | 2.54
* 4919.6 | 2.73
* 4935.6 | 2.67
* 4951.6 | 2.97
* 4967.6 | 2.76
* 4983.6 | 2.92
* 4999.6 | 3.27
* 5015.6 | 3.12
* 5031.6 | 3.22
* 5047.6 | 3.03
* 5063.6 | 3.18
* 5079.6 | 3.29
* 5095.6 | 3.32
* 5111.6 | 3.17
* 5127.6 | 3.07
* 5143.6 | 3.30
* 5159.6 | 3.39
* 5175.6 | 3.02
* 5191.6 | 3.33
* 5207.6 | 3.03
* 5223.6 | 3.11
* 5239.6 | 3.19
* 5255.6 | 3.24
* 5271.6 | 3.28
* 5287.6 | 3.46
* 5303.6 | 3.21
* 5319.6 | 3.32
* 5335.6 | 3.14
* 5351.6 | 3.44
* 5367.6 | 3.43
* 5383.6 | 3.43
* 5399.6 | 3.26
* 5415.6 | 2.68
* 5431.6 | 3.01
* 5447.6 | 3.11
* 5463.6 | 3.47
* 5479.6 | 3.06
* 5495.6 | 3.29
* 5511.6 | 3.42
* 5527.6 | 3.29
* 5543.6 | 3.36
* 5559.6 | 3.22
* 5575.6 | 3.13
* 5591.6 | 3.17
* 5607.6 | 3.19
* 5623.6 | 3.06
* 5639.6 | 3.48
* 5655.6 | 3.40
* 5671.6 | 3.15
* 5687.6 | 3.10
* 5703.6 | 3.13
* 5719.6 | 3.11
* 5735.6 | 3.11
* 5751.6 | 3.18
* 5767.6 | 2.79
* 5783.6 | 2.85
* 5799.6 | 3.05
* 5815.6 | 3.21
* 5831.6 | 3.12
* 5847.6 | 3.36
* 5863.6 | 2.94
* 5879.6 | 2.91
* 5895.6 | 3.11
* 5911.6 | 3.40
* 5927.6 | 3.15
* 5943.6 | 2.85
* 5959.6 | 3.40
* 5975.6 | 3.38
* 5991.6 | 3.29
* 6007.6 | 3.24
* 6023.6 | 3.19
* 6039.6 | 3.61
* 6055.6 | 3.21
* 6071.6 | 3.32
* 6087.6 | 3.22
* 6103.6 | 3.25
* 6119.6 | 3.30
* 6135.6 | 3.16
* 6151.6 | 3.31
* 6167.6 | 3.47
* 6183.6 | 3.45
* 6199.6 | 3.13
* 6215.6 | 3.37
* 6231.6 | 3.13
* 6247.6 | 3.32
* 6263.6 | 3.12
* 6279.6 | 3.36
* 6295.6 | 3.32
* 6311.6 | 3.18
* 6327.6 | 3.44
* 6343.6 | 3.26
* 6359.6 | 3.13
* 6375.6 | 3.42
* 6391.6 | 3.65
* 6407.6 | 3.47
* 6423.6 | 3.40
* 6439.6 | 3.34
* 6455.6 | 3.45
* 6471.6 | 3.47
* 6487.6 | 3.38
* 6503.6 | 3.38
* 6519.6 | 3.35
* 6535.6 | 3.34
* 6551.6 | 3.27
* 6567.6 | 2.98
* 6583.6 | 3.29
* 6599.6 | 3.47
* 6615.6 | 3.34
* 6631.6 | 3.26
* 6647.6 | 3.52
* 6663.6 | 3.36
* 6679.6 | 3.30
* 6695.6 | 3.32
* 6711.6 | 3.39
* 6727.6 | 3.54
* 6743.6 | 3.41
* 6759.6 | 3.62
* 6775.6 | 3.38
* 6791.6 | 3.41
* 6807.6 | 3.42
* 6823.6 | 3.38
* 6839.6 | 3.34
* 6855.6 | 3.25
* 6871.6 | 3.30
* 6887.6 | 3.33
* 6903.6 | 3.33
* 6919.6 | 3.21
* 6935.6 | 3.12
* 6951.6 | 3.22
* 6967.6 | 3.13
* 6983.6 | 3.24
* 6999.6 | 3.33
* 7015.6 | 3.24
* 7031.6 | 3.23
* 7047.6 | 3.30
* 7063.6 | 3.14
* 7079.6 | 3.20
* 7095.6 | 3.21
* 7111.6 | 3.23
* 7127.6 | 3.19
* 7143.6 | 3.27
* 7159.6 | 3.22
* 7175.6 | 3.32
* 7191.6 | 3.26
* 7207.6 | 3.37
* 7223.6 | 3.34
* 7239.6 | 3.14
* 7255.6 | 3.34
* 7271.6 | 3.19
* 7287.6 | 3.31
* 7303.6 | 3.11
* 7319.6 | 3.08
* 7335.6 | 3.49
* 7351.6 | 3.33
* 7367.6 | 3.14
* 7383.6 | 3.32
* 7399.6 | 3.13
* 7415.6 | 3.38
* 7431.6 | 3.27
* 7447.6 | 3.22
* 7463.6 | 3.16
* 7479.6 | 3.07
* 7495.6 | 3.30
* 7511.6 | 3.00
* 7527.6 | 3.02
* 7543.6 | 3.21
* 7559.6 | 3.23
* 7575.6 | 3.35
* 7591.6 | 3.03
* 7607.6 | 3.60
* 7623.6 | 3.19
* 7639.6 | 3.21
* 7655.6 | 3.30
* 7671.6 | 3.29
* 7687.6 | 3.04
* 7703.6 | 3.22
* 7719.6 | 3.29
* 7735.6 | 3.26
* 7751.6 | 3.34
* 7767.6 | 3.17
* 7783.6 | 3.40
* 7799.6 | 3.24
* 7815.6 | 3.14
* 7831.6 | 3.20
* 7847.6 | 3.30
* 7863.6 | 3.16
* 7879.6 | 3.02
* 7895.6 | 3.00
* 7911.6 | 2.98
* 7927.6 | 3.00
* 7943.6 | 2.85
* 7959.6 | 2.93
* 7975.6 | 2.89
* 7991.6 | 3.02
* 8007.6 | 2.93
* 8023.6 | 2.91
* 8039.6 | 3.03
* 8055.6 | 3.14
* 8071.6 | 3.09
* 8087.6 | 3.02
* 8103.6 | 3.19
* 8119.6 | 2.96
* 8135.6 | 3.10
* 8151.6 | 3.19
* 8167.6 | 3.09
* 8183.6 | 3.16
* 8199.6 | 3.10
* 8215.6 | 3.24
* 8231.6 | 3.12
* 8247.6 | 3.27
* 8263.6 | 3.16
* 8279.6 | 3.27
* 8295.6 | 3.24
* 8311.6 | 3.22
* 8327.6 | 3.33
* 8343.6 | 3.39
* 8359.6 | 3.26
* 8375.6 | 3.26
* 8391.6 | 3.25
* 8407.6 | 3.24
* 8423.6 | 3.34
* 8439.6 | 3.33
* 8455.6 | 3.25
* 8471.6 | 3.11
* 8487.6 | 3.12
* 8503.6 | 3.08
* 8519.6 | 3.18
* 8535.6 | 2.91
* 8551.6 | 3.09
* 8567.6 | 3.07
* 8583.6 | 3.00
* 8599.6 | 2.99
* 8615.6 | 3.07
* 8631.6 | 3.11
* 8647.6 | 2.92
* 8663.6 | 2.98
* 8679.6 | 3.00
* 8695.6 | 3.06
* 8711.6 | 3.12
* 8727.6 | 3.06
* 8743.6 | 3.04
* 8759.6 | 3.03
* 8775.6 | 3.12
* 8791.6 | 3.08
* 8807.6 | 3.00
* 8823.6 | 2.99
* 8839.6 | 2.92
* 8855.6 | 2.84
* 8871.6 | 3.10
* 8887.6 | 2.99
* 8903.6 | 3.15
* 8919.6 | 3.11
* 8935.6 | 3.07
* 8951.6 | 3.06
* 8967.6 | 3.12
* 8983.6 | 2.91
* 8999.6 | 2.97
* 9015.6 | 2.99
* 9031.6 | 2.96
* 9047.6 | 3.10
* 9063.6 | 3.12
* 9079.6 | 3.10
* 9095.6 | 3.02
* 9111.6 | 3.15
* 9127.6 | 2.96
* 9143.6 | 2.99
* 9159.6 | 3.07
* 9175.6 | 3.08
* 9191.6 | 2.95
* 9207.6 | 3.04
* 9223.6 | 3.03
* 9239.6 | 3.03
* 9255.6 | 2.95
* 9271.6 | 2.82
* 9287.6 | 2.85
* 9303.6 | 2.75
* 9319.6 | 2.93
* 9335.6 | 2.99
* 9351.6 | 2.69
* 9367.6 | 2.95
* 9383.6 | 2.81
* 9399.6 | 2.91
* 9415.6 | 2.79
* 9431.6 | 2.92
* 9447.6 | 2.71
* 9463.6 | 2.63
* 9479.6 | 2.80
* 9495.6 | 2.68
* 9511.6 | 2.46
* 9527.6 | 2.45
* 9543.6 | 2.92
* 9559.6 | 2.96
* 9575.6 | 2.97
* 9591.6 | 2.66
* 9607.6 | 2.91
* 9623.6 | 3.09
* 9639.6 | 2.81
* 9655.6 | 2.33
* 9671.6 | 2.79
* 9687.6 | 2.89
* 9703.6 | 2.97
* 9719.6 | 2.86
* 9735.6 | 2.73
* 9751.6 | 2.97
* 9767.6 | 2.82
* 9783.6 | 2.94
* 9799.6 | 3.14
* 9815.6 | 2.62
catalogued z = 0.114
